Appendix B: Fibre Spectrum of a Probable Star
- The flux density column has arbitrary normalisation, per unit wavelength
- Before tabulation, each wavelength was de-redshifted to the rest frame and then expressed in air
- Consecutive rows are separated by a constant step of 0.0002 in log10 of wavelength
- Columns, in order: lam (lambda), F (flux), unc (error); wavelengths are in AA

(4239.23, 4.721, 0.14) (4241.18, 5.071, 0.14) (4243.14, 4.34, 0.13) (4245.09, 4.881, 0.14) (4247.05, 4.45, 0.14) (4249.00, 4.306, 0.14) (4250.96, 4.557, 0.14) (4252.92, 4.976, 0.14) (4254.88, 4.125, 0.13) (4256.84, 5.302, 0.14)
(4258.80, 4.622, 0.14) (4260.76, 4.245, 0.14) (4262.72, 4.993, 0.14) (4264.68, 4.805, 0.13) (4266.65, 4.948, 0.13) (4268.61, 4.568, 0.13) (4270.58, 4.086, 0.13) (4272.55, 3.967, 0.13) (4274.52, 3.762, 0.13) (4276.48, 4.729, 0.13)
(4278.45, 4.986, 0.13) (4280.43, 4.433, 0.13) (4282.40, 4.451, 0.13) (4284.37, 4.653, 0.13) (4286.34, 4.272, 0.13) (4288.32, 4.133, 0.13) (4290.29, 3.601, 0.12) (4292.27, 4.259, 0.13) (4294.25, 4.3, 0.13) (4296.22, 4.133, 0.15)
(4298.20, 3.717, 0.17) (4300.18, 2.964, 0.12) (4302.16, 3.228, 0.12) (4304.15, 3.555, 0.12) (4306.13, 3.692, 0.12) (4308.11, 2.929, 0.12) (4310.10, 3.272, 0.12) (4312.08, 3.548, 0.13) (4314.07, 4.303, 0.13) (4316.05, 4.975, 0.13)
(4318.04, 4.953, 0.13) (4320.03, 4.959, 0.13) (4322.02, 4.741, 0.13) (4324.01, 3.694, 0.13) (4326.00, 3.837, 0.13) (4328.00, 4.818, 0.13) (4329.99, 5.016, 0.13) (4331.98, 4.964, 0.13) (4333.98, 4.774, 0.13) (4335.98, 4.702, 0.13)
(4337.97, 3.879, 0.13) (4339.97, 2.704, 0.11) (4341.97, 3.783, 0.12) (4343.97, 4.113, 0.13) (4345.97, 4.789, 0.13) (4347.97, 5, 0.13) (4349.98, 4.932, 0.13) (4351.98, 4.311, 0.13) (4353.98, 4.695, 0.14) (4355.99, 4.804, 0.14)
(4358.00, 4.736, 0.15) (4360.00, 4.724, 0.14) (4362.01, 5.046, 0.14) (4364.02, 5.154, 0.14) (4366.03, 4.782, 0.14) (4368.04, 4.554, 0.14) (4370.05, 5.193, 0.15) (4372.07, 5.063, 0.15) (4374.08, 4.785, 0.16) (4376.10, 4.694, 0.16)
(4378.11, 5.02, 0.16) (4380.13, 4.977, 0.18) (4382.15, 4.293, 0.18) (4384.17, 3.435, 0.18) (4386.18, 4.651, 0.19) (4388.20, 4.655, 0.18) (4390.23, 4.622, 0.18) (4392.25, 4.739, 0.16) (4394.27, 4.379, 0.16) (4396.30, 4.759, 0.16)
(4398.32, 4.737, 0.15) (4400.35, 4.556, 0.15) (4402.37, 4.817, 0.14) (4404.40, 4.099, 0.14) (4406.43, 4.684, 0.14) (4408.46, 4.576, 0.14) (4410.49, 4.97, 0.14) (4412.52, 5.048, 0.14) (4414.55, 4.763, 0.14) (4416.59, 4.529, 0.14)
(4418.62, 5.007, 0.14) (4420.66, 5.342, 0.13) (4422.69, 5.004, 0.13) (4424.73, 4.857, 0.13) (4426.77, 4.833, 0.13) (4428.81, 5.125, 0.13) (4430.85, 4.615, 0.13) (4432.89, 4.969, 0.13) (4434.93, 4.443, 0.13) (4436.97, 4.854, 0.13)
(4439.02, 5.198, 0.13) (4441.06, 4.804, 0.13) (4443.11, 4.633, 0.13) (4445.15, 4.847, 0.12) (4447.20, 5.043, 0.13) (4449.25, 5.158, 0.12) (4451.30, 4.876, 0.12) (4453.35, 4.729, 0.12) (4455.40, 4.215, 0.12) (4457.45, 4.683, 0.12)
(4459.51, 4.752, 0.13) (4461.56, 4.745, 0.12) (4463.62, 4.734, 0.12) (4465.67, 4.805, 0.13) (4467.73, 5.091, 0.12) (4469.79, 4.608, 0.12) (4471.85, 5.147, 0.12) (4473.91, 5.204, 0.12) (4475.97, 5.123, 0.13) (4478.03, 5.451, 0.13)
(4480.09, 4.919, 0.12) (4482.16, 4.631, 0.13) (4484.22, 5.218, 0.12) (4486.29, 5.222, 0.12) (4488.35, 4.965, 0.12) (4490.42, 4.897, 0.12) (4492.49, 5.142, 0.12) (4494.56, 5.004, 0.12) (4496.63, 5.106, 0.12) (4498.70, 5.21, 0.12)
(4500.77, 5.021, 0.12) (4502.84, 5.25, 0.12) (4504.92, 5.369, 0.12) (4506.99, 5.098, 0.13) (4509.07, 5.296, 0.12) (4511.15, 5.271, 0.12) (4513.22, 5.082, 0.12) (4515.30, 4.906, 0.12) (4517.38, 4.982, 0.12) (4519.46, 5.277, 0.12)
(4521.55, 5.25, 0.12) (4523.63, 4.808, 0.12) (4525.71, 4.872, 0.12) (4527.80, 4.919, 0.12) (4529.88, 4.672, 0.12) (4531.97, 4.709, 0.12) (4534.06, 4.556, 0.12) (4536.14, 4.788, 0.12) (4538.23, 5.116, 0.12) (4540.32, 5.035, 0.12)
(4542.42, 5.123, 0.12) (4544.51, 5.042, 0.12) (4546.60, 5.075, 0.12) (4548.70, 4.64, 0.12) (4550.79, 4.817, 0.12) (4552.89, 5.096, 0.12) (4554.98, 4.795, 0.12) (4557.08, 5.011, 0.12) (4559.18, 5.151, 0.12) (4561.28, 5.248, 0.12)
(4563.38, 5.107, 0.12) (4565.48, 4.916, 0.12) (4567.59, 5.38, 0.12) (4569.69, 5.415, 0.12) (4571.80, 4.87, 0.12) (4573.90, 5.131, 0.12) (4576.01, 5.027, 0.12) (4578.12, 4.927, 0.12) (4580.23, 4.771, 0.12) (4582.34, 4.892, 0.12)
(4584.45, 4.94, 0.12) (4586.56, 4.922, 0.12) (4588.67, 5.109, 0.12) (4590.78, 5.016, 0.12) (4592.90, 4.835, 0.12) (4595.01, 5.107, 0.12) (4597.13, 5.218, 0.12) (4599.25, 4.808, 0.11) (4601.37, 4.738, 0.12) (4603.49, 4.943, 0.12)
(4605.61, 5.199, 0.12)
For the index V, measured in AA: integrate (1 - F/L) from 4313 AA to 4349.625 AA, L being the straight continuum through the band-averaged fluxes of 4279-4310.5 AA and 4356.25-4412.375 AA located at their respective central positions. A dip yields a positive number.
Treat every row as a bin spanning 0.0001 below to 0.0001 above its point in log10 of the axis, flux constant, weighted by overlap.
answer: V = -2.1 AA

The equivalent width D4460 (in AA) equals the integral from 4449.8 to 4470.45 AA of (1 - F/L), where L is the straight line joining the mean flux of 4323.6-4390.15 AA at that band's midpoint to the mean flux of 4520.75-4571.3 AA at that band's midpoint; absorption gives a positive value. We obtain 0.25 AA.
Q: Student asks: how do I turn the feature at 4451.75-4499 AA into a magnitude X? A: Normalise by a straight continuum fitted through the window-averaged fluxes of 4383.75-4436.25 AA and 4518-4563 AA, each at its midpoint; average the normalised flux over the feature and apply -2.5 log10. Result -0.02 mag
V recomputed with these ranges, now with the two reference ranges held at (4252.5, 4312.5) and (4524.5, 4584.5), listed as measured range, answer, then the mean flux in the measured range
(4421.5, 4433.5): -0.8 AA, 4.91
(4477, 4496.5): -1.2 AA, 5.05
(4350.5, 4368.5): -1.5 AA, 4.77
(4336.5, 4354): 0.5 AA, 4.23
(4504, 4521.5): -1.2 AA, 5.16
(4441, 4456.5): -0.4 AA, 4.79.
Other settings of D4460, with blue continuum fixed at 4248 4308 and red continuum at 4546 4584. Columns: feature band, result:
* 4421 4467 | -1.3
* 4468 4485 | -0.9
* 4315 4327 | -0.4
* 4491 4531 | -1.7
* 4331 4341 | 0.5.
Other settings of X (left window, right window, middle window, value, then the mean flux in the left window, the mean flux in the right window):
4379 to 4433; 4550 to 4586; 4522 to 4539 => 0.03 mag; 4.7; 5.03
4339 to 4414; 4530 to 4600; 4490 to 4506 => -0.06 mag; 4.62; 4.98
